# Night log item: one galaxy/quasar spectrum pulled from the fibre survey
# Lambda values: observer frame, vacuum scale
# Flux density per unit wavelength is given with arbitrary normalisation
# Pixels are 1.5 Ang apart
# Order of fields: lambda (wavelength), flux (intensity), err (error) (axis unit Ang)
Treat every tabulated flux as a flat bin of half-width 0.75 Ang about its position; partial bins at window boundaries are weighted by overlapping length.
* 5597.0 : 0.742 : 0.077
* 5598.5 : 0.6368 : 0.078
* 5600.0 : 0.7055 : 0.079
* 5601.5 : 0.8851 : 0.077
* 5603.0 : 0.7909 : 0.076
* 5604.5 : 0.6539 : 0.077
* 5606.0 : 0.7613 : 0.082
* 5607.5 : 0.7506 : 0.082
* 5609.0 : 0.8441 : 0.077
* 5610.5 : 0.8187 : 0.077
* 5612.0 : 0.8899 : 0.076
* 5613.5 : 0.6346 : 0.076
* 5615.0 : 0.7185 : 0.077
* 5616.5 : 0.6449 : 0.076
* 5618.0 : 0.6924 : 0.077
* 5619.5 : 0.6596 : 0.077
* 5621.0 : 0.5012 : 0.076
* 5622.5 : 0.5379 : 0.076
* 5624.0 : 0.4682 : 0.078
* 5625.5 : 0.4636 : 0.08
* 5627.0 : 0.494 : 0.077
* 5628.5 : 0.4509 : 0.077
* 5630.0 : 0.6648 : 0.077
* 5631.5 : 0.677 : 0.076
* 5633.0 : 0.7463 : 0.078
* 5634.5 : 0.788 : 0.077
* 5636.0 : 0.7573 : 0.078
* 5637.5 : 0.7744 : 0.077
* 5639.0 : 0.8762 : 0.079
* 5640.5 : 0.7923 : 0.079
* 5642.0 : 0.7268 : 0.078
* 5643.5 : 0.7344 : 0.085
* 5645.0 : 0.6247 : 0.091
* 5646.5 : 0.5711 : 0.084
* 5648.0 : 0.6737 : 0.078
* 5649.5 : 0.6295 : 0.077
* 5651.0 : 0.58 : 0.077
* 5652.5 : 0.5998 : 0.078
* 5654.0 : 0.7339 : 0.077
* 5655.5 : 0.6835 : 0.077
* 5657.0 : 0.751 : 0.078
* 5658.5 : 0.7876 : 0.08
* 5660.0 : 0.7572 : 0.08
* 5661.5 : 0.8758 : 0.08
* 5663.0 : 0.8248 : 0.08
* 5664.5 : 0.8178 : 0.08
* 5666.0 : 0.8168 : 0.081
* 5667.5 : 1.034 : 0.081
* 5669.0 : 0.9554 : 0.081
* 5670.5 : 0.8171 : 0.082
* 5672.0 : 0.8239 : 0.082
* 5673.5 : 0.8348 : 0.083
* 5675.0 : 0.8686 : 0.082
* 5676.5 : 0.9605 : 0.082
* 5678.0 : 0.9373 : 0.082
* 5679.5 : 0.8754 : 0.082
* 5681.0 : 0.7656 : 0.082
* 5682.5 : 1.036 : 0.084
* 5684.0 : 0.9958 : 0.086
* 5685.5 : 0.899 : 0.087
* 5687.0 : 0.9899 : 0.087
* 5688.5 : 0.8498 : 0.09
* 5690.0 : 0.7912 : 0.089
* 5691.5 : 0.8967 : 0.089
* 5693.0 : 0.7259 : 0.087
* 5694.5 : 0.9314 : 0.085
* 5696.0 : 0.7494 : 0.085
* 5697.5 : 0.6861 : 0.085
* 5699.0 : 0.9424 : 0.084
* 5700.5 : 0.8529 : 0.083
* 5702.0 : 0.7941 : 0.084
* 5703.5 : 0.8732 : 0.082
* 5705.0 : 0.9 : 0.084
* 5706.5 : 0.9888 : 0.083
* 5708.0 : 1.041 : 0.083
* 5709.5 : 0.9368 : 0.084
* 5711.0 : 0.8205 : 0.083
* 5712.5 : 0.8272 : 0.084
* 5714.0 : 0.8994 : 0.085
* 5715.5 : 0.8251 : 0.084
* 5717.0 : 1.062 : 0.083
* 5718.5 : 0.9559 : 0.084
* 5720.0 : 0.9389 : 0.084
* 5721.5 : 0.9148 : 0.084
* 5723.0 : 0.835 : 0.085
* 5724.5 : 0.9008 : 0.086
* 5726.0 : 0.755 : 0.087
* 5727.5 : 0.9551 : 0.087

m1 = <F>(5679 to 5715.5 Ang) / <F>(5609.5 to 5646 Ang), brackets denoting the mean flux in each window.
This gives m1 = 1.3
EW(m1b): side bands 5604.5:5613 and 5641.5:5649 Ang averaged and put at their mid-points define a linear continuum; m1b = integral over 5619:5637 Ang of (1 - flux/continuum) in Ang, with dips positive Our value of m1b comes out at 3.0 Ang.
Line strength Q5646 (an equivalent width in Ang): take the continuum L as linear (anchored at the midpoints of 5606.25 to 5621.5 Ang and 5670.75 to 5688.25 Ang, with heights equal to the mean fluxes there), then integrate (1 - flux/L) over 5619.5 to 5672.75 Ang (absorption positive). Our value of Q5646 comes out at 6.9 Ang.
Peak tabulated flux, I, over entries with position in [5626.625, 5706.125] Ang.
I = 1.036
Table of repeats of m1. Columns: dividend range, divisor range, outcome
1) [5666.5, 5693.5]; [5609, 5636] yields 1.38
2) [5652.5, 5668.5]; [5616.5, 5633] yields 1.40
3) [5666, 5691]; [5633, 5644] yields 1.16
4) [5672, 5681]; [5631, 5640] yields 1.14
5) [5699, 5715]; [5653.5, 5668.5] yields 1.10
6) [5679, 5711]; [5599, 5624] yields 1.24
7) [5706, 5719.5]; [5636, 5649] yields 1.28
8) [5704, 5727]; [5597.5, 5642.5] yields 1.31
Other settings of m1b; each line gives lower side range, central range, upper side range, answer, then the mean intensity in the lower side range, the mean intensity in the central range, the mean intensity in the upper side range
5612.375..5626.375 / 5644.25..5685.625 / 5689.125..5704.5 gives -3.8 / 0.598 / 0.803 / 0.826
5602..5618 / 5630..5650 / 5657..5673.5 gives 2.0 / 0.75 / 0.72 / 0.846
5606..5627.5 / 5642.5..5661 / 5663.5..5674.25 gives 2.8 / 0.657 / 0.681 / 0.87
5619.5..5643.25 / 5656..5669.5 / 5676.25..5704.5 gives -1.3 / 0.65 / 0.842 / 0.87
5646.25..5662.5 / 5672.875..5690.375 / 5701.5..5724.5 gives -2.3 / 0.701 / 0.903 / 0.909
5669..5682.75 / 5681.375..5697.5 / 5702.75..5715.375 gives 0.3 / 0.878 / 0.874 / 0.907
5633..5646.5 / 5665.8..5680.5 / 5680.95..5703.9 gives -1.3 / 0.748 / 0.893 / 0.864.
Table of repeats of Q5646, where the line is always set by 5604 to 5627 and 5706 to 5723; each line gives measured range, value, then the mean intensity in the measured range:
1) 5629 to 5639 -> -0.4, 0.738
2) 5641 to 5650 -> 0.9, 0.665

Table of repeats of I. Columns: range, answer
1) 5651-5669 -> 1.034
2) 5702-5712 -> 1.041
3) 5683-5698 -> 0.9958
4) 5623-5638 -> 0.788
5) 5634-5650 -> 0.8762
